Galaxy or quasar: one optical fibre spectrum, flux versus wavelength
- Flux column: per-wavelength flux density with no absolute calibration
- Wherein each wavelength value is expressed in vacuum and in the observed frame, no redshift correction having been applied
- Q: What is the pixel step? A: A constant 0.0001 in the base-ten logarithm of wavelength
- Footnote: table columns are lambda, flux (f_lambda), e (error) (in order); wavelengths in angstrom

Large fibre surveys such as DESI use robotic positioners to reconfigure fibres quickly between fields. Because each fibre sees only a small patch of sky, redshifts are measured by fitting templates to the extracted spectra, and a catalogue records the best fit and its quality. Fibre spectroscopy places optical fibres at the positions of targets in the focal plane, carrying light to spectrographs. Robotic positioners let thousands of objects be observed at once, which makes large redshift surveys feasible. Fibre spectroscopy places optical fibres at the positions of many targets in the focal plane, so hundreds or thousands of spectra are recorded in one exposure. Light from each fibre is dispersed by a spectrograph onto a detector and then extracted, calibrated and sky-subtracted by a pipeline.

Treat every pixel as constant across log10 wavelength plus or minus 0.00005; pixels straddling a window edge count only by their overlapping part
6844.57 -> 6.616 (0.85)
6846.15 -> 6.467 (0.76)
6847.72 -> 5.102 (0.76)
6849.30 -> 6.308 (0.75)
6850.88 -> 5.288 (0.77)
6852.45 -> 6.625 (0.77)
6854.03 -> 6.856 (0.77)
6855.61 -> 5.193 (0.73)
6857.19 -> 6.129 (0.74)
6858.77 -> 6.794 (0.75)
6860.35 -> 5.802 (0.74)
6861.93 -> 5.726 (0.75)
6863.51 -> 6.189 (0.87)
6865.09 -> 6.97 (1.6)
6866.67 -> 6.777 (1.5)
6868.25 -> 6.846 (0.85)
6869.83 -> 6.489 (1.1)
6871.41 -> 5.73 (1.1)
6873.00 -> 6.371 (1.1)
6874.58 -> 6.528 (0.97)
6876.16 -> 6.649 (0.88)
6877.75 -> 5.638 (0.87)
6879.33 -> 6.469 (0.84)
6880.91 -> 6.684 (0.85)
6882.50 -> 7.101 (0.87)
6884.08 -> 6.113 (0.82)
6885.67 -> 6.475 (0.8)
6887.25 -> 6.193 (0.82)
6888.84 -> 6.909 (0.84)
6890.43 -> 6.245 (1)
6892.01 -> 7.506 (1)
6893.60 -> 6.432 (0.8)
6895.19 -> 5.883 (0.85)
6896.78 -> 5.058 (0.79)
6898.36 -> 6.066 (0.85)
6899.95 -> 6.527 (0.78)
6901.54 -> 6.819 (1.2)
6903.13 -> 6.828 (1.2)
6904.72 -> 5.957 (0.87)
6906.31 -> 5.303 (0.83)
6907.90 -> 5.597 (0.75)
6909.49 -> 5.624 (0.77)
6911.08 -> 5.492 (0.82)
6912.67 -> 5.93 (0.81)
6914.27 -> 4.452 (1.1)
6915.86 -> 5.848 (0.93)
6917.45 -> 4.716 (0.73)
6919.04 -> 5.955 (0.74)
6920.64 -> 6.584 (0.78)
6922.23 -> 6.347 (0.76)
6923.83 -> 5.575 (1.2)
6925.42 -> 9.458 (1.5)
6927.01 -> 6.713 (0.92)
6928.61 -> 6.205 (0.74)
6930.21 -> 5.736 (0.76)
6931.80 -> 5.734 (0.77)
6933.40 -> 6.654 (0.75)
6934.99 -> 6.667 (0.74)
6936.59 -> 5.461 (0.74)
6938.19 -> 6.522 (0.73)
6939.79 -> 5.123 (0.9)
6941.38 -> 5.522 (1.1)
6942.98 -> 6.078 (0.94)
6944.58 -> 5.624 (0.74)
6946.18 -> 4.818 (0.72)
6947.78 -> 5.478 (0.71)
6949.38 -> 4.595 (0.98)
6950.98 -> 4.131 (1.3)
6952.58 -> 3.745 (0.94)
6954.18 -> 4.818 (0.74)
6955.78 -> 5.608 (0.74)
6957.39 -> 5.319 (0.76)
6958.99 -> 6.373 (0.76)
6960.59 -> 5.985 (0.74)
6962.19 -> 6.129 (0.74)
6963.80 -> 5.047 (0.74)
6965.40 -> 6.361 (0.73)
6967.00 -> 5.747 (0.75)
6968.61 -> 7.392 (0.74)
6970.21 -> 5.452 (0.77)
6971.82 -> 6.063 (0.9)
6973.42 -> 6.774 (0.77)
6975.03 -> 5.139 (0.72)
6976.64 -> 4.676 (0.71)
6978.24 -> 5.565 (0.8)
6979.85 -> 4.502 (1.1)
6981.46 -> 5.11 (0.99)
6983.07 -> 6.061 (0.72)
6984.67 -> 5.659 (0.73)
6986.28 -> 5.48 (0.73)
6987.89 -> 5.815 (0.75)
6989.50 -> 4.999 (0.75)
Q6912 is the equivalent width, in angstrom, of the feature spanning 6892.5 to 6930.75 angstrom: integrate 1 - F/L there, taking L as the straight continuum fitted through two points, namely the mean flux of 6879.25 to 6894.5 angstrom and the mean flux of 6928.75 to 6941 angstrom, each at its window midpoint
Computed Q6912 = 1.4 angstrom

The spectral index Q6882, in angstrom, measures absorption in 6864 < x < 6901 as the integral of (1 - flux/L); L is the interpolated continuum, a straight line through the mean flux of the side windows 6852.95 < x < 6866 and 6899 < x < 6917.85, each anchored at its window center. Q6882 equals -2.5 angstrom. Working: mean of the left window 6.22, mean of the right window 5.78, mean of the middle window 6.42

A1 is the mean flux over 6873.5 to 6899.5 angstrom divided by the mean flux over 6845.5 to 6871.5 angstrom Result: 1.03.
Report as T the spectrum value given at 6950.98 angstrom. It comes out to 4.131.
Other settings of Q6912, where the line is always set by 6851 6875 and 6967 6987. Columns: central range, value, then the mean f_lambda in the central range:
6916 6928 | -0.9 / 6.44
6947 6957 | 1.8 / 4.75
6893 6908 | 0.1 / 6.06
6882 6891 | -0.5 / 6.49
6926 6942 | -0.5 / 6.09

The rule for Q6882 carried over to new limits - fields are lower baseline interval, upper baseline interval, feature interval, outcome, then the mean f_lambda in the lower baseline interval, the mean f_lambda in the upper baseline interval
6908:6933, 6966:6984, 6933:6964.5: 2.0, 6.02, 5.69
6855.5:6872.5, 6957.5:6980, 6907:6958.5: 2.5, 6.28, 5.82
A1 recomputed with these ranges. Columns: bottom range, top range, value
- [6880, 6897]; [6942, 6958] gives 0.78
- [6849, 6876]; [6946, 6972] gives 0.87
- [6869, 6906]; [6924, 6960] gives 0.90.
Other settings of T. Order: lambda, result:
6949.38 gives 4.595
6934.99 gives 6.667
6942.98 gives 6.078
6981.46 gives 5.11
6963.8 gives 5.047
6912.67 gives 5.93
